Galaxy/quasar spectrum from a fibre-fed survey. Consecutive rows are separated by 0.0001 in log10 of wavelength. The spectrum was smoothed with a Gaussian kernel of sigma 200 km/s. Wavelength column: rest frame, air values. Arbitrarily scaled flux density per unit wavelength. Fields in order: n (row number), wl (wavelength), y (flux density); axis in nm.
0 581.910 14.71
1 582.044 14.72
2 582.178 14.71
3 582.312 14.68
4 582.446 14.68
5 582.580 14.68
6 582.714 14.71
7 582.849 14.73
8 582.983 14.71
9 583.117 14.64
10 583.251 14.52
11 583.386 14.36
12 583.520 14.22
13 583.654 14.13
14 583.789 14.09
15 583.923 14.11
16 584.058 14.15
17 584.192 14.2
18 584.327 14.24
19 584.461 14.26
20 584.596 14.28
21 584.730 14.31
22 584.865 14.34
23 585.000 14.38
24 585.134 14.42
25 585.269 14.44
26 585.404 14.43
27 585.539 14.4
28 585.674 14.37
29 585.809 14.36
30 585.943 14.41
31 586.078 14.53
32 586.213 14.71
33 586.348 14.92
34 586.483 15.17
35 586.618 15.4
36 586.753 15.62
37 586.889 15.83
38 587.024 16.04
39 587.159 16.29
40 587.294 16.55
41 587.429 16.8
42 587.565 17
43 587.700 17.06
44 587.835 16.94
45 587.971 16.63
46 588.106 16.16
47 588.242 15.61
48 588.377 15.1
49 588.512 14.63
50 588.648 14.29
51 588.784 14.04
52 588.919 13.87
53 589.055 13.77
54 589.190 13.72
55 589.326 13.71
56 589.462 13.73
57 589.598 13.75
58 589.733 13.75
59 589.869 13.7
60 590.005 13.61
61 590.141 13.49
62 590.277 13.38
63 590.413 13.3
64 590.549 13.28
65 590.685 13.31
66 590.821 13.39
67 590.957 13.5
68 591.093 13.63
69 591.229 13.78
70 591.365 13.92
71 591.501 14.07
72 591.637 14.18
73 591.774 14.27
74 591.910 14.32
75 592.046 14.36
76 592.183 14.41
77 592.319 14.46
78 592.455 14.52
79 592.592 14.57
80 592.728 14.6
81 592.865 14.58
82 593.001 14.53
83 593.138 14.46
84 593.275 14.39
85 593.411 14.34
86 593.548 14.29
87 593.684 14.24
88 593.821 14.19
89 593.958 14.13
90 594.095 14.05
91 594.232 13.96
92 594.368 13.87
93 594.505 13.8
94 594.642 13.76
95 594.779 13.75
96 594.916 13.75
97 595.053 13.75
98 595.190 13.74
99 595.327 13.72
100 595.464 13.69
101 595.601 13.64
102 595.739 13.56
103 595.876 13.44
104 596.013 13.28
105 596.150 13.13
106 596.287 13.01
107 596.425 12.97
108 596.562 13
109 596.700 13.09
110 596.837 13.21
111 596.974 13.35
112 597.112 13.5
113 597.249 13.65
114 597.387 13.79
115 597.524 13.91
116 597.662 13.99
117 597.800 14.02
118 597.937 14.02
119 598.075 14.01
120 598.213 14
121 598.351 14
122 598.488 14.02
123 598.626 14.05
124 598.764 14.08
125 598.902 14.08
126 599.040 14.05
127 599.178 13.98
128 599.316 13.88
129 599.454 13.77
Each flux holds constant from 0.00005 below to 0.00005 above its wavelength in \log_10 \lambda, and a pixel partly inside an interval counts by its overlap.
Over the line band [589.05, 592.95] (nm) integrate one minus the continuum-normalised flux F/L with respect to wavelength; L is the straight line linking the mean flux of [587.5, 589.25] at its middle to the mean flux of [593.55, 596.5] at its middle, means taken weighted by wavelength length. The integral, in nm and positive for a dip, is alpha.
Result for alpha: 0.201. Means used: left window 15.3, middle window 13.9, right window 13.7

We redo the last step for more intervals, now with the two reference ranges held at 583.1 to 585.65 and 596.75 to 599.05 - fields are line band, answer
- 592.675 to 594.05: -0.035 nm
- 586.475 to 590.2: -0.238 nm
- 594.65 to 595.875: 0.022 nm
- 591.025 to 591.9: 0.004 nm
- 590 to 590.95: 0.048 nm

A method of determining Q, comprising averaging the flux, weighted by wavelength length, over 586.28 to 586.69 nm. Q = 15.2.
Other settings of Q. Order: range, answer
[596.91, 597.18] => 13.4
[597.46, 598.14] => 14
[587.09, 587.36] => 16.4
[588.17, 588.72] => 14.9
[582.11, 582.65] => 14.7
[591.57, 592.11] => 14.3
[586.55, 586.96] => 15.6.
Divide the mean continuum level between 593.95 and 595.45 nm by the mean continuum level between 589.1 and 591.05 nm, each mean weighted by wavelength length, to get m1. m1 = 1.02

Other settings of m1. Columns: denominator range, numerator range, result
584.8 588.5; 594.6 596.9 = 0.87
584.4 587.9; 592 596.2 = 0.92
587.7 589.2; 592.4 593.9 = 0.95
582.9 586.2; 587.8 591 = 0.99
